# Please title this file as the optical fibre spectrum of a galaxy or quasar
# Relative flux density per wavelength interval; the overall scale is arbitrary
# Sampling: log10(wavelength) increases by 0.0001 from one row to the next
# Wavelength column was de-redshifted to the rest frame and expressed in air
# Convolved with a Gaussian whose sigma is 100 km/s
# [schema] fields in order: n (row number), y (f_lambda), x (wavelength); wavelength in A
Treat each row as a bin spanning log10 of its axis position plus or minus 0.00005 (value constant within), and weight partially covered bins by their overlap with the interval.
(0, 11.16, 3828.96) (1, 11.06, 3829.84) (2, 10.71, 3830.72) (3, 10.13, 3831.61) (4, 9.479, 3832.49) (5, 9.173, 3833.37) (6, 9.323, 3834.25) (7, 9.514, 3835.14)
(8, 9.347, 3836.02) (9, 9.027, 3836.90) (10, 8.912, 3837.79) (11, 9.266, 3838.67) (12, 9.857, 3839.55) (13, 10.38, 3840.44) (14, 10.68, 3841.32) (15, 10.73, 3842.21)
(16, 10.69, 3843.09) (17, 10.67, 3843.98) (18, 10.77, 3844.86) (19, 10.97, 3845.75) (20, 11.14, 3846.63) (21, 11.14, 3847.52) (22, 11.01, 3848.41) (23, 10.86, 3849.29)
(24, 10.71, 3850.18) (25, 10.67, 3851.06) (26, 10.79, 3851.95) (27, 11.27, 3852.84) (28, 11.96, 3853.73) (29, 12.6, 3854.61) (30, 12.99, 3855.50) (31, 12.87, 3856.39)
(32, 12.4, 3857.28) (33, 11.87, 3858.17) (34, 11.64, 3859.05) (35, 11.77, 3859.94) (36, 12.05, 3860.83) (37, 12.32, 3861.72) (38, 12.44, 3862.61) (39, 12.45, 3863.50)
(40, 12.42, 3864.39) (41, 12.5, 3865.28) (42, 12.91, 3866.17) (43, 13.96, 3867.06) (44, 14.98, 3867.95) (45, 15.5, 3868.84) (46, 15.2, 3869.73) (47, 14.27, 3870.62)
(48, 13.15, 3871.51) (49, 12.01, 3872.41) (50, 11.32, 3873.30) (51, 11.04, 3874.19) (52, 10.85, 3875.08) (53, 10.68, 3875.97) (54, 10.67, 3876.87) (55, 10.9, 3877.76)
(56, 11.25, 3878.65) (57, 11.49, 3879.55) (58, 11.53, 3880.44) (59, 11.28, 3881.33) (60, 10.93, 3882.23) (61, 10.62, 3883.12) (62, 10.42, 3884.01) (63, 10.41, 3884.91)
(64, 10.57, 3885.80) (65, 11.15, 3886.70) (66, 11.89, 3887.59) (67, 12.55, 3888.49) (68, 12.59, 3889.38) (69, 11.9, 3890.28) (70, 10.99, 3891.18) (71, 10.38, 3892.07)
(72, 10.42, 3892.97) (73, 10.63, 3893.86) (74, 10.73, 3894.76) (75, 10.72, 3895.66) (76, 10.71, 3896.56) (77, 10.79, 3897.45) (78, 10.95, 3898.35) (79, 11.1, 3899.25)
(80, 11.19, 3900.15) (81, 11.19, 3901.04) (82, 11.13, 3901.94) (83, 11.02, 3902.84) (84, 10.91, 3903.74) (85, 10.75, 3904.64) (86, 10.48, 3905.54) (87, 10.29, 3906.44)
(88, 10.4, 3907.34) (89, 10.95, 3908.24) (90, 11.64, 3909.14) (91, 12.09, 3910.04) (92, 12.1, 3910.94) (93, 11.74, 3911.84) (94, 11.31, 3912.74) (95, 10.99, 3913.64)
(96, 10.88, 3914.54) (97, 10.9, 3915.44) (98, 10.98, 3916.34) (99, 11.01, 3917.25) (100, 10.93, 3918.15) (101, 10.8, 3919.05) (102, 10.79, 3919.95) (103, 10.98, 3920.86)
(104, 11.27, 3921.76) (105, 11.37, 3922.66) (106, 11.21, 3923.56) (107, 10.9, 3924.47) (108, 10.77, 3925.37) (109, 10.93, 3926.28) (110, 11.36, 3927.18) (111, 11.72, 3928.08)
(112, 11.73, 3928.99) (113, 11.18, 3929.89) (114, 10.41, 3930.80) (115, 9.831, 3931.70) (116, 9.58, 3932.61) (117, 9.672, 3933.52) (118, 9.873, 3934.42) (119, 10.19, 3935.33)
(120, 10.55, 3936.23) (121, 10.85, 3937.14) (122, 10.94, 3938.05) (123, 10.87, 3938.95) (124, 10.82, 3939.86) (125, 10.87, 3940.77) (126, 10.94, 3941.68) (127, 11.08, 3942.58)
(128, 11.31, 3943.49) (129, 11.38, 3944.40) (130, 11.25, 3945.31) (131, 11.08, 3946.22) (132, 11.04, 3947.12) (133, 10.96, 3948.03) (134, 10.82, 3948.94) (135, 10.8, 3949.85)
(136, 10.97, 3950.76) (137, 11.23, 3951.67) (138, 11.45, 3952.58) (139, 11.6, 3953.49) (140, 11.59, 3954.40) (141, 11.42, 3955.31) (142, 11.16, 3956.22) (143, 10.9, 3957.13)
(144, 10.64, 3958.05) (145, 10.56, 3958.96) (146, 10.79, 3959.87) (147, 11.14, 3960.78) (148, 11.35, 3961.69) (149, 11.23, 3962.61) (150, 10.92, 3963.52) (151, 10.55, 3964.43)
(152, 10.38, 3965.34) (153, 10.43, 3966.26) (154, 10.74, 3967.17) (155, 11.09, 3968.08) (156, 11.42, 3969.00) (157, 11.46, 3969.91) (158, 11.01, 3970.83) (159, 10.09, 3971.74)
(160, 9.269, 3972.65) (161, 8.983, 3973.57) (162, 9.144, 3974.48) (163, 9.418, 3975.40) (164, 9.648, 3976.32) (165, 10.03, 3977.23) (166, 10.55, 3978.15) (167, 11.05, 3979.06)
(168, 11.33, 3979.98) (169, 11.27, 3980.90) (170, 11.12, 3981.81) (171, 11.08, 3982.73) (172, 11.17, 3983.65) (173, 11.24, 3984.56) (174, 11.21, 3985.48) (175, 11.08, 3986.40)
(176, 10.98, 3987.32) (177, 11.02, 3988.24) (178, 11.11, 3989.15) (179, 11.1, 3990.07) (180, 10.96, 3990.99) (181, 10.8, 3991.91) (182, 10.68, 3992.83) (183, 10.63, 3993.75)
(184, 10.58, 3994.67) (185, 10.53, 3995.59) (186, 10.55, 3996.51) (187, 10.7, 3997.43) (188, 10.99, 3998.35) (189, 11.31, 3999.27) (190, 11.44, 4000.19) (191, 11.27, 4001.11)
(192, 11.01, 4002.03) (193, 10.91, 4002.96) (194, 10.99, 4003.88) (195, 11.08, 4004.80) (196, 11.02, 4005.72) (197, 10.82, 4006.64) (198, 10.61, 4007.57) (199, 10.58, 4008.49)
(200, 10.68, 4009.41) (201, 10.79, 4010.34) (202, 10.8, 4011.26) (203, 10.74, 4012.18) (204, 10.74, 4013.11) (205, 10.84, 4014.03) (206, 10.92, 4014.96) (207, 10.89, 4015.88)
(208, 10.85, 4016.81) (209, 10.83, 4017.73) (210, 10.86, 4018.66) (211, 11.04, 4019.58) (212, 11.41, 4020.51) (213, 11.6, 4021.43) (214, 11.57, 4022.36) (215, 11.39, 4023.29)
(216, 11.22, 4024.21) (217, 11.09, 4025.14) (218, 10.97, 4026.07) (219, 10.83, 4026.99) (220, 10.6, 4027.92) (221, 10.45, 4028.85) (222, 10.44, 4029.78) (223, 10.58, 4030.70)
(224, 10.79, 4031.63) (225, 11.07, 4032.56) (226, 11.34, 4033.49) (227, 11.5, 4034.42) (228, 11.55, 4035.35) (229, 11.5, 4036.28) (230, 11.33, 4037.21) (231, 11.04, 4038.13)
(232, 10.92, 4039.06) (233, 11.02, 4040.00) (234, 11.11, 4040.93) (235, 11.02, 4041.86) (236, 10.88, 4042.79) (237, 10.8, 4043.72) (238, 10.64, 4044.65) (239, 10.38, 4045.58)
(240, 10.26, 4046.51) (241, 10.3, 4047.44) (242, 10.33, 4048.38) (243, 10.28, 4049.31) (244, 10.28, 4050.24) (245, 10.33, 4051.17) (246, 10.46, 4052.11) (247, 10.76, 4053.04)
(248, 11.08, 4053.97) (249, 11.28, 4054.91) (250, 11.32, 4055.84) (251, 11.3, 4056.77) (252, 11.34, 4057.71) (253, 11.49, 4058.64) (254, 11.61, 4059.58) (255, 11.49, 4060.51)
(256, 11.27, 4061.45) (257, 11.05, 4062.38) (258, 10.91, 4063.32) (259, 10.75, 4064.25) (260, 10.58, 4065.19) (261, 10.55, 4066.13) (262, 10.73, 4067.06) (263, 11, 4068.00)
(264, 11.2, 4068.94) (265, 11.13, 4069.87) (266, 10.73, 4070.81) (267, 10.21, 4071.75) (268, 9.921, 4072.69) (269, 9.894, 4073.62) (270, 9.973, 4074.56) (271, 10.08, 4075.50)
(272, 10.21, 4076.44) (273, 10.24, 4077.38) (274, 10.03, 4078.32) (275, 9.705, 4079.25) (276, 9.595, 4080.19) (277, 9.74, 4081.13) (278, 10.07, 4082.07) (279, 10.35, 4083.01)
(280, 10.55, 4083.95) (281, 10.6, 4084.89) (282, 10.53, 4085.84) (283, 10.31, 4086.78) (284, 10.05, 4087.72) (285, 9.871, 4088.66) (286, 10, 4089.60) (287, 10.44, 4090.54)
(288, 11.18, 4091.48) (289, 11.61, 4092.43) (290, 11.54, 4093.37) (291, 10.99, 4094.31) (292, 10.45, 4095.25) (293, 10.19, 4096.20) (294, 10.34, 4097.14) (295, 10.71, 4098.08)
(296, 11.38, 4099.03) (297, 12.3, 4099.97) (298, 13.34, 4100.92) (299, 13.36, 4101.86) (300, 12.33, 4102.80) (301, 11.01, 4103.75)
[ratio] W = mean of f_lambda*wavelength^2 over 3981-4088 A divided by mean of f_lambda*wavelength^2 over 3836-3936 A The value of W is 1.03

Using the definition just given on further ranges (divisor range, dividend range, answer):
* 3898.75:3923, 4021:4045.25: 1.06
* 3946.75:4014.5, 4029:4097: 1.03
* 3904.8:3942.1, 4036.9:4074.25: 1.06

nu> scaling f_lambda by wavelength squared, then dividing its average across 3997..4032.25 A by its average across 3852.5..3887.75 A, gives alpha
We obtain 0.98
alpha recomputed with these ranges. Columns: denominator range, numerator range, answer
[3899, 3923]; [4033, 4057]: 1.05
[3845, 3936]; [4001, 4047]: 1.03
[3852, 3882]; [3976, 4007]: 0.95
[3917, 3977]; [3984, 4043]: 1.05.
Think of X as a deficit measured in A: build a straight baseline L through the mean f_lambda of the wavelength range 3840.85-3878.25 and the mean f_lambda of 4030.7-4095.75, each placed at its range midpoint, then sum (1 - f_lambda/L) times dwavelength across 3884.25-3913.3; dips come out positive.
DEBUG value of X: 1.5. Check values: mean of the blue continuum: 11.9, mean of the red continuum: 10.7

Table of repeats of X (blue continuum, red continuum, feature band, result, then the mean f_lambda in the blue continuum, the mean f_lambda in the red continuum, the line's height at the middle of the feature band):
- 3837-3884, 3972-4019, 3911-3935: 0.70 A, 11.7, 10.7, 11.2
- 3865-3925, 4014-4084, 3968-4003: 0.97 A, 11.4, 10.8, 11.1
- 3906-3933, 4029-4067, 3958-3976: 0.78 A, 11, 10.9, 11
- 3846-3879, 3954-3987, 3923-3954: 0.70 A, 12.1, 10.7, 11.1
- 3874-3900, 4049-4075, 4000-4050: -0.23 A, 11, 10.8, 10.9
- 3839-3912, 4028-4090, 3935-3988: 1.32 A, 11.5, 10.7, 11.1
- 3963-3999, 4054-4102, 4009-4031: -0.44 A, 10.7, 10.8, 10.7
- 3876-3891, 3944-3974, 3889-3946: 0.66 A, 11.2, 10.9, 11.1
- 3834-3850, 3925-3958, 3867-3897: -3.28 A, 10.3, 10.9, 10.5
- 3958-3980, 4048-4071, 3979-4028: -1.41 A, 10.5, 10.9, 10.7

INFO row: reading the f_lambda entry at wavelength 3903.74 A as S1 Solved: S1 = 10.91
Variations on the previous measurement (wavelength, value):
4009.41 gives 10.68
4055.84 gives 11.32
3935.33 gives 10.19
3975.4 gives 9.418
